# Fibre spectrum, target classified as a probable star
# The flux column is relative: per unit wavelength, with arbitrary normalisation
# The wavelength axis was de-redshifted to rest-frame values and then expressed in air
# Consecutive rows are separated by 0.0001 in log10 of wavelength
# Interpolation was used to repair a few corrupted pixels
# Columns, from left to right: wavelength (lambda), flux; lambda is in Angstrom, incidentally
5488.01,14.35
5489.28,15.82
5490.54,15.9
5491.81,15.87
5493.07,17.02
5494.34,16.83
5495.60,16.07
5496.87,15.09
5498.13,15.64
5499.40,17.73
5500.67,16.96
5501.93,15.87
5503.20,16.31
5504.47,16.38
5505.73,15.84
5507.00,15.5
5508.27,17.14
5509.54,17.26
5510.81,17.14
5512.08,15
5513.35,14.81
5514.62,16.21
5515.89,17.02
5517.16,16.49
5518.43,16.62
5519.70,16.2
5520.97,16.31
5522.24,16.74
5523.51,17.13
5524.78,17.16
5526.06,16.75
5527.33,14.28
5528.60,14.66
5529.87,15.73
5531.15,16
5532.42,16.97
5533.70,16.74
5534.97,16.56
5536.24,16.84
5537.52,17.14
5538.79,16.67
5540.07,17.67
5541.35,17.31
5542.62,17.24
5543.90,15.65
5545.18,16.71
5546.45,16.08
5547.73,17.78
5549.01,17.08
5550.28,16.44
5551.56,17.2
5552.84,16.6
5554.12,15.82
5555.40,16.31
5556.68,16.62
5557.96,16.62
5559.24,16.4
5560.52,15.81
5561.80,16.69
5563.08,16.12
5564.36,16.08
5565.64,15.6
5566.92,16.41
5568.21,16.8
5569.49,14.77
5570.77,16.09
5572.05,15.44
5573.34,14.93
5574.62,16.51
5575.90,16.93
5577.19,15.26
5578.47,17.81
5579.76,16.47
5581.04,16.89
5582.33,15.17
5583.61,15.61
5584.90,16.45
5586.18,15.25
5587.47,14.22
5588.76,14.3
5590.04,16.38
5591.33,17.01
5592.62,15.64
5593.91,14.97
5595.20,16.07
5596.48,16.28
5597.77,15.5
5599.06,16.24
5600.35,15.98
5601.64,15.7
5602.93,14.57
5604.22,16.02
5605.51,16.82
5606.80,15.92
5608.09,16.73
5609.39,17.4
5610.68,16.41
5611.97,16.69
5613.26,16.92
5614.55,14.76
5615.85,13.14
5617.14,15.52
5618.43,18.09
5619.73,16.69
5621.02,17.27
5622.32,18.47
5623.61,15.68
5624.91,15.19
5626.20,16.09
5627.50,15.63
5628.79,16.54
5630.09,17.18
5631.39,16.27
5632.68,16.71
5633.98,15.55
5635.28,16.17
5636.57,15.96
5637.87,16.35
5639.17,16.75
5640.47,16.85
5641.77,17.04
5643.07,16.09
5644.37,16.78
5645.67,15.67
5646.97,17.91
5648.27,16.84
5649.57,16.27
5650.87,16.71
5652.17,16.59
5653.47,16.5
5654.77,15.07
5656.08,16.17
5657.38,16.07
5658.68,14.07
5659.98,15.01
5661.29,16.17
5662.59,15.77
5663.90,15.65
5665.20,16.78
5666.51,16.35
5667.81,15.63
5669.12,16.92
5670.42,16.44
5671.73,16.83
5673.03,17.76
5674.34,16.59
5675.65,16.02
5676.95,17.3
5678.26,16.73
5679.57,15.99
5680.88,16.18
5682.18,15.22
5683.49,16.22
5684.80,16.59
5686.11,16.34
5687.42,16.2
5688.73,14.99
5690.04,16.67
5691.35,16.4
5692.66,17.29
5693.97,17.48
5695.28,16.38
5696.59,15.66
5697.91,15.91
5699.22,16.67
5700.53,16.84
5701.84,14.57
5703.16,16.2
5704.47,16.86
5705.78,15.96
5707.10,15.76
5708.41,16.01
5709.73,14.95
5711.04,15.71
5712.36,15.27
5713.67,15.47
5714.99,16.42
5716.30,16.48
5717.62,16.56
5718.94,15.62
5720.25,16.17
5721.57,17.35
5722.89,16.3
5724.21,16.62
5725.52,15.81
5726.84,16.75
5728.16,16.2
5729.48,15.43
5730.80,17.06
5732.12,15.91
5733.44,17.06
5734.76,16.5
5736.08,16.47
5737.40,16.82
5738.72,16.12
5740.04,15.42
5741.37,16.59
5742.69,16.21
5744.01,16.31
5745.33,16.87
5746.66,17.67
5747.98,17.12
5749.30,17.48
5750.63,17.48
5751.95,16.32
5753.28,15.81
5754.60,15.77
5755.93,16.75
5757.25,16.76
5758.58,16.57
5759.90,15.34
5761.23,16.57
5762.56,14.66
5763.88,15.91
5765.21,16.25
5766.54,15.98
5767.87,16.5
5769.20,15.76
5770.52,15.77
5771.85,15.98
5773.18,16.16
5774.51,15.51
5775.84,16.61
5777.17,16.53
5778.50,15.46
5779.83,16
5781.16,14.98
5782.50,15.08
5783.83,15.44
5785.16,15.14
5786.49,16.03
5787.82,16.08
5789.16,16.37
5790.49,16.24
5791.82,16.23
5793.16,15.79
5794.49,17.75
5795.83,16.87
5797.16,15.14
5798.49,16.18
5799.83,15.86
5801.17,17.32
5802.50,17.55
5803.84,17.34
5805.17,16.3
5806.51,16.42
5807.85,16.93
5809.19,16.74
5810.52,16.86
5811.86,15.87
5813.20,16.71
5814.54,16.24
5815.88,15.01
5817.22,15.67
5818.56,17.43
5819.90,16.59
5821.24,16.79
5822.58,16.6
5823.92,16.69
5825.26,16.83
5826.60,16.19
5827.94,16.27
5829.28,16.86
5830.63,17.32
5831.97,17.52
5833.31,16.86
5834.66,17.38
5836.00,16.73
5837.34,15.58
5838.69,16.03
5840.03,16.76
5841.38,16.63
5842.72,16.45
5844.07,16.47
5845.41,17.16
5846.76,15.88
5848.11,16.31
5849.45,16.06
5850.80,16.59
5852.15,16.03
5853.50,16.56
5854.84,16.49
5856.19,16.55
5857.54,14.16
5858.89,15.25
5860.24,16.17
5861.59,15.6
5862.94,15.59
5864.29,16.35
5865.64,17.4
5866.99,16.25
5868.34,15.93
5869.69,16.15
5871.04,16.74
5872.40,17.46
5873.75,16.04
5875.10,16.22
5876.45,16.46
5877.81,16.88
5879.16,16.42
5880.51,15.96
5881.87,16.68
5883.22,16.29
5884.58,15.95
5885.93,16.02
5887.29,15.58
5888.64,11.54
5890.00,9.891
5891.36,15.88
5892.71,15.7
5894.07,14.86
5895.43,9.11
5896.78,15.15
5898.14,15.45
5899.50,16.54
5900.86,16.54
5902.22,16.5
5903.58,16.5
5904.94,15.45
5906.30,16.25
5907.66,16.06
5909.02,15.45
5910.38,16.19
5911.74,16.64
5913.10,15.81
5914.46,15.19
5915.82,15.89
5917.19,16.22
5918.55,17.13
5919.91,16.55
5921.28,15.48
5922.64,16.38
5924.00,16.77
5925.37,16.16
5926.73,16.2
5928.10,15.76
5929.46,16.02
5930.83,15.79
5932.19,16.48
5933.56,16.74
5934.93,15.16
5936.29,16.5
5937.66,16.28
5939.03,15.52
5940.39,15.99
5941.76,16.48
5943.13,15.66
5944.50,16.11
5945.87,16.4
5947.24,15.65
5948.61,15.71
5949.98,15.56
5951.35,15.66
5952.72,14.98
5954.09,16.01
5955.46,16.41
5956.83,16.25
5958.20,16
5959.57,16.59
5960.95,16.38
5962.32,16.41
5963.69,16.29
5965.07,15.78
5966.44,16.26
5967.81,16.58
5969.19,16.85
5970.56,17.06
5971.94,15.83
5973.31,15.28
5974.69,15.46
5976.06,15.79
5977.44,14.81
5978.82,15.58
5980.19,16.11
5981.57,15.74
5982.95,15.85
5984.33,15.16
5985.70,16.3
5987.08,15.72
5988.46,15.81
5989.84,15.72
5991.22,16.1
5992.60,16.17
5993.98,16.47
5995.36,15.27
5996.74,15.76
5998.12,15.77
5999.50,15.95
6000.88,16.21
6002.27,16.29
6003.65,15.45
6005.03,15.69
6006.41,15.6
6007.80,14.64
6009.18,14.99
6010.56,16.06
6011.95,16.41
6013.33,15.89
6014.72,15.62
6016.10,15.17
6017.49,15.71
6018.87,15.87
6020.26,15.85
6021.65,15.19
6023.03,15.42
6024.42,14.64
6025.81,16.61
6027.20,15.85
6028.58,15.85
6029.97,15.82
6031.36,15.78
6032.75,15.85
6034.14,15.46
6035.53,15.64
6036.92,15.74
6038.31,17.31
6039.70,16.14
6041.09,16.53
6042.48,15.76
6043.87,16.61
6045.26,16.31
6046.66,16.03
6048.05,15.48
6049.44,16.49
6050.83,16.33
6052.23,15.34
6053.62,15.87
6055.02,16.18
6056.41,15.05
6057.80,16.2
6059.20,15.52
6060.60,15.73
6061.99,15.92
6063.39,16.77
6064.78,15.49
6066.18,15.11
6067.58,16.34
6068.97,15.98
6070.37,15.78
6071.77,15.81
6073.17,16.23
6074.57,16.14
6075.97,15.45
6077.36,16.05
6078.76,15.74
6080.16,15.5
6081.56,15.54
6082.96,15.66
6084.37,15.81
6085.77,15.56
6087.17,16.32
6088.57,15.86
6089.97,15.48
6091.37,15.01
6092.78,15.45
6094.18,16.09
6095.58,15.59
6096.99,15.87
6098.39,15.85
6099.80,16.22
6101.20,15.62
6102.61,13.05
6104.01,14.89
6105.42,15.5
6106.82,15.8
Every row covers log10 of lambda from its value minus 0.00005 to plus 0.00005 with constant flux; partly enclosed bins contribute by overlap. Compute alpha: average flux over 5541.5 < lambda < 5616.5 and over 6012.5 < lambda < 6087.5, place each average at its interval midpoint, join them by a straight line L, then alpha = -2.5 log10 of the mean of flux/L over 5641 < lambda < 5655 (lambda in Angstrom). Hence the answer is -0.03 mag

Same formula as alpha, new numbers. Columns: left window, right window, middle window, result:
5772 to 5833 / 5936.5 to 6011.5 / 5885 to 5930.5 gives 0.04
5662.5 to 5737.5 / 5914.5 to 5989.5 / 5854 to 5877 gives 0.00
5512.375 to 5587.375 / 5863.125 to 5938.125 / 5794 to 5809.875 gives -0.05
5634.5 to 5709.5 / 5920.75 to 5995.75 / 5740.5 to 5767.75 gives -0.01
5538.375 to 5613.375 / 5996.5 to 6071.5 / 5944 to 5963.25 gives -0.01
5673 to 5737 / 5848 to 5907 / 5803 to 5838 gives -0.05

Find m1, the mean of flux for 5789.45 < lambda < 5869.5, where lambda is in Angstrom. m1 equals 16.4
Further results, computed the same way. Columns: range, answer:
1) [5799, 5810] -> 16.8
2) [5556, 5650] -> 16.2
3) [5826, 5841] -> 16.7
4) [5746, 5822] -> 16.3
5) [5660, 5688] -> 16.3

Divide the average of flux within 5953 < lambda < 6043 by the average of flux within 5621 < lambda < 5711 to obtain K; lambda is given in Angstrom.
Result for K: 0.98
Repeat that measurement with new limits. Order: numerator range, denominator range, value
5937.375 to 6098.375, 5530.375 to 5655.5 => 0.97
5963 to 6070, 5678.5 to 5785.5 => 0.98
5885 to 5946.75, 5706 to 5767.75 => 0.96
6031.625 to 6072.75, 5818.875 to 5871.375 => 0.97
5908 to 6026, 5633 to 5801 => 0.98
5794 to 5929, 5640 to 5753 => 0.99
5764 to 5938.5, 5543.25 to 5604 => 1.00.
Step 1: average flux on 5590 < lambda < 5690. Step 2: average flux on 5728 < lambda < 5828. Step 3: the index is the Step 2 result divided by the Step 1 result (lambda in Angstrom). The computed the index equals 1.00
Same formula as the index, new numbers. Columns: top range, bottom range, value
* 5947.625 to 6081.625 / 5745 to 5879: 0.97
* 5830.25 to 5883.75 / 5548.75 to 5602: 1.02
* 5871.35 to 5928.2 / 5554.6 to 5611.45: 0.98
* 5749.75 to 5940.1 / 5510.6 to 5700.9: 0.99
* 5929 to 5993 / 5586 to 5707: 0.99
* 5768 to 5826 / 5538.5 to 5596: 1.00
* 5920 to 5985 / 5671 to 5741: 0.98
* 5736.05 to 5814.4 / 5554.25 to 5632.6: 1.01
